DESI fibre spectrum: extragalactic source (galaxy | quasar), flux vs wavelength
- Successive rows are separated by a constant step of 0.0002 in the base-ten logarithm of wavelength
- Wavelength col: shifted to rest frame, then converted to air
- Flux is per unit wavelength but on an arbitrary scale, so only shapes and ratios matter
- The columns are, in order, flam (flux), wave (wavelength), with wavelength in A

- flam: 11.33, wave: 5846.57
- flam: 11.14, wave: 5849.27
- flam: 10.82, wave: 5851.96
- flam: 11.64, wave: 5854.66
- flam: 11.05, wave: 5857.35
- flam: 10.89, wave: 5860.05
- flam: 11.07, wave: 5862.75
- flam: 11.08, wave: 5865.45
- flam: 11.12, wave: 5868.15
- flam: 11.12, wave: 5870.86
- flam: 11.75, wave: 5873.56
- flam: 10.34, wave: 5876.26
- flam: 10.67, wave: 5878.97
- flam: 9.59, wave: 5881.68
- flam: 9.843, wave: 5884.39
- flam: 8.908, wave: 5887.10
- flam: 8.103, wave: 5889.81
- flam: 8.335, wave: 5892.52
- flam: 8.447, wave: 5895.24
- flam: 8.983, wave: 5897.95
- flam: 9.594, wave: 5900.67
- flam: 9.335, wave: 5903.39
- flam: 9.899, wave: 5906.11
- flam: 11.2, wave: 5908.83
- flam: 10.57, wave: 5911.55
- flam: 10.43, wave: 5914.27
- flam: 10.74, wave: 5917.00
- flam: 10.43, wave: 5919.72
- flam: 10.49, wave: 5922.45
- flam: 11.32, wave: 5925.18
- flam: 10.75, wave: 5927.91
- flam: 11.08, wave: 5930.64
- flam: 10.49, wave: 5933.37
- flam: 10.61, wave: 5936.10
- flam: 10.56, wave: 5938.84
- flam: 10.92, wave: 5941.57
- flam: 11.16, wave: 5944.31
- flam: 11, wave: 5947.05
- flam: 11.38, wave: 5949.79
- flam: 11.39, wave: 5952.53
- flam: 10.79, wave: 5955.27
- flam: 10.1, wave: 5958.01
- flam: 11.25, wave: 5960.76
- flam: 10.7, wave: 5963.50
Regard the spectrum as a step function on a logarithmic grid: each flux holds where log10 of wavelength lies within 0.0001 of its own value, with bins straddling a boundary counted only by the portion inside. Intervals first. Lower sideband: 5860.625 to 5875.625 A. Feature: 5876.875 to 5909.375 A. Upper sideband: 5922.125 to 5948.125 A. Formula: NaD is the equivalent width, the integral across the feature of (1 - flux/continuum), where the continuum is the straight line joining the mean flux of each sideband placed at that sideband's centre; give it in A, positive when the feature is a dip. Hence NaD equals 4.90 A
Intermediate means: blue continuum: 11.2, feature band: 9.38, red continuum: 10.8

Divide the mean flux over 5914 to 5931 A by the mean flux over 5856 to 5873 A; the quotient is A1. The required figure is 0.97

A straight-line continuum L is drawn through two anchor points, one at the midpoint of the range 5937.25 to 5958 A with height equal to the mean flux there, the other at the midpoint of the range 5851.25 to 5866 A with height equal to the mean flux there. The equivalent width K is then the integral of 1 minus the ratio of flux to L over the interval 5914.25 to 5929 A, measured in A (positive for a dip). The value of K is 0.4 A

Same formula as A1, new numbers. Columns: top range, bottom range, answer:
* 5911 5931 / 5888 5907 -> 1.20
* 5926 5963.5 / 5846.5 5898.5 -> 1.06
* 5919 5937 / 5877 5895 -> 1.17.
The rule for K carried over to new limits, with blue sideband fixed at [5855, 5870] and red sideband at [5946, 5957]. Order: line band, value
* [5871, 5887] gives 1.04 A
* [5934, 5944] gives 0.34 A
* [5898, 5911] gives 1.36 A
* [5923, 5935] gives 0.25 A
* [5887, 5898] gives 2.61 A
